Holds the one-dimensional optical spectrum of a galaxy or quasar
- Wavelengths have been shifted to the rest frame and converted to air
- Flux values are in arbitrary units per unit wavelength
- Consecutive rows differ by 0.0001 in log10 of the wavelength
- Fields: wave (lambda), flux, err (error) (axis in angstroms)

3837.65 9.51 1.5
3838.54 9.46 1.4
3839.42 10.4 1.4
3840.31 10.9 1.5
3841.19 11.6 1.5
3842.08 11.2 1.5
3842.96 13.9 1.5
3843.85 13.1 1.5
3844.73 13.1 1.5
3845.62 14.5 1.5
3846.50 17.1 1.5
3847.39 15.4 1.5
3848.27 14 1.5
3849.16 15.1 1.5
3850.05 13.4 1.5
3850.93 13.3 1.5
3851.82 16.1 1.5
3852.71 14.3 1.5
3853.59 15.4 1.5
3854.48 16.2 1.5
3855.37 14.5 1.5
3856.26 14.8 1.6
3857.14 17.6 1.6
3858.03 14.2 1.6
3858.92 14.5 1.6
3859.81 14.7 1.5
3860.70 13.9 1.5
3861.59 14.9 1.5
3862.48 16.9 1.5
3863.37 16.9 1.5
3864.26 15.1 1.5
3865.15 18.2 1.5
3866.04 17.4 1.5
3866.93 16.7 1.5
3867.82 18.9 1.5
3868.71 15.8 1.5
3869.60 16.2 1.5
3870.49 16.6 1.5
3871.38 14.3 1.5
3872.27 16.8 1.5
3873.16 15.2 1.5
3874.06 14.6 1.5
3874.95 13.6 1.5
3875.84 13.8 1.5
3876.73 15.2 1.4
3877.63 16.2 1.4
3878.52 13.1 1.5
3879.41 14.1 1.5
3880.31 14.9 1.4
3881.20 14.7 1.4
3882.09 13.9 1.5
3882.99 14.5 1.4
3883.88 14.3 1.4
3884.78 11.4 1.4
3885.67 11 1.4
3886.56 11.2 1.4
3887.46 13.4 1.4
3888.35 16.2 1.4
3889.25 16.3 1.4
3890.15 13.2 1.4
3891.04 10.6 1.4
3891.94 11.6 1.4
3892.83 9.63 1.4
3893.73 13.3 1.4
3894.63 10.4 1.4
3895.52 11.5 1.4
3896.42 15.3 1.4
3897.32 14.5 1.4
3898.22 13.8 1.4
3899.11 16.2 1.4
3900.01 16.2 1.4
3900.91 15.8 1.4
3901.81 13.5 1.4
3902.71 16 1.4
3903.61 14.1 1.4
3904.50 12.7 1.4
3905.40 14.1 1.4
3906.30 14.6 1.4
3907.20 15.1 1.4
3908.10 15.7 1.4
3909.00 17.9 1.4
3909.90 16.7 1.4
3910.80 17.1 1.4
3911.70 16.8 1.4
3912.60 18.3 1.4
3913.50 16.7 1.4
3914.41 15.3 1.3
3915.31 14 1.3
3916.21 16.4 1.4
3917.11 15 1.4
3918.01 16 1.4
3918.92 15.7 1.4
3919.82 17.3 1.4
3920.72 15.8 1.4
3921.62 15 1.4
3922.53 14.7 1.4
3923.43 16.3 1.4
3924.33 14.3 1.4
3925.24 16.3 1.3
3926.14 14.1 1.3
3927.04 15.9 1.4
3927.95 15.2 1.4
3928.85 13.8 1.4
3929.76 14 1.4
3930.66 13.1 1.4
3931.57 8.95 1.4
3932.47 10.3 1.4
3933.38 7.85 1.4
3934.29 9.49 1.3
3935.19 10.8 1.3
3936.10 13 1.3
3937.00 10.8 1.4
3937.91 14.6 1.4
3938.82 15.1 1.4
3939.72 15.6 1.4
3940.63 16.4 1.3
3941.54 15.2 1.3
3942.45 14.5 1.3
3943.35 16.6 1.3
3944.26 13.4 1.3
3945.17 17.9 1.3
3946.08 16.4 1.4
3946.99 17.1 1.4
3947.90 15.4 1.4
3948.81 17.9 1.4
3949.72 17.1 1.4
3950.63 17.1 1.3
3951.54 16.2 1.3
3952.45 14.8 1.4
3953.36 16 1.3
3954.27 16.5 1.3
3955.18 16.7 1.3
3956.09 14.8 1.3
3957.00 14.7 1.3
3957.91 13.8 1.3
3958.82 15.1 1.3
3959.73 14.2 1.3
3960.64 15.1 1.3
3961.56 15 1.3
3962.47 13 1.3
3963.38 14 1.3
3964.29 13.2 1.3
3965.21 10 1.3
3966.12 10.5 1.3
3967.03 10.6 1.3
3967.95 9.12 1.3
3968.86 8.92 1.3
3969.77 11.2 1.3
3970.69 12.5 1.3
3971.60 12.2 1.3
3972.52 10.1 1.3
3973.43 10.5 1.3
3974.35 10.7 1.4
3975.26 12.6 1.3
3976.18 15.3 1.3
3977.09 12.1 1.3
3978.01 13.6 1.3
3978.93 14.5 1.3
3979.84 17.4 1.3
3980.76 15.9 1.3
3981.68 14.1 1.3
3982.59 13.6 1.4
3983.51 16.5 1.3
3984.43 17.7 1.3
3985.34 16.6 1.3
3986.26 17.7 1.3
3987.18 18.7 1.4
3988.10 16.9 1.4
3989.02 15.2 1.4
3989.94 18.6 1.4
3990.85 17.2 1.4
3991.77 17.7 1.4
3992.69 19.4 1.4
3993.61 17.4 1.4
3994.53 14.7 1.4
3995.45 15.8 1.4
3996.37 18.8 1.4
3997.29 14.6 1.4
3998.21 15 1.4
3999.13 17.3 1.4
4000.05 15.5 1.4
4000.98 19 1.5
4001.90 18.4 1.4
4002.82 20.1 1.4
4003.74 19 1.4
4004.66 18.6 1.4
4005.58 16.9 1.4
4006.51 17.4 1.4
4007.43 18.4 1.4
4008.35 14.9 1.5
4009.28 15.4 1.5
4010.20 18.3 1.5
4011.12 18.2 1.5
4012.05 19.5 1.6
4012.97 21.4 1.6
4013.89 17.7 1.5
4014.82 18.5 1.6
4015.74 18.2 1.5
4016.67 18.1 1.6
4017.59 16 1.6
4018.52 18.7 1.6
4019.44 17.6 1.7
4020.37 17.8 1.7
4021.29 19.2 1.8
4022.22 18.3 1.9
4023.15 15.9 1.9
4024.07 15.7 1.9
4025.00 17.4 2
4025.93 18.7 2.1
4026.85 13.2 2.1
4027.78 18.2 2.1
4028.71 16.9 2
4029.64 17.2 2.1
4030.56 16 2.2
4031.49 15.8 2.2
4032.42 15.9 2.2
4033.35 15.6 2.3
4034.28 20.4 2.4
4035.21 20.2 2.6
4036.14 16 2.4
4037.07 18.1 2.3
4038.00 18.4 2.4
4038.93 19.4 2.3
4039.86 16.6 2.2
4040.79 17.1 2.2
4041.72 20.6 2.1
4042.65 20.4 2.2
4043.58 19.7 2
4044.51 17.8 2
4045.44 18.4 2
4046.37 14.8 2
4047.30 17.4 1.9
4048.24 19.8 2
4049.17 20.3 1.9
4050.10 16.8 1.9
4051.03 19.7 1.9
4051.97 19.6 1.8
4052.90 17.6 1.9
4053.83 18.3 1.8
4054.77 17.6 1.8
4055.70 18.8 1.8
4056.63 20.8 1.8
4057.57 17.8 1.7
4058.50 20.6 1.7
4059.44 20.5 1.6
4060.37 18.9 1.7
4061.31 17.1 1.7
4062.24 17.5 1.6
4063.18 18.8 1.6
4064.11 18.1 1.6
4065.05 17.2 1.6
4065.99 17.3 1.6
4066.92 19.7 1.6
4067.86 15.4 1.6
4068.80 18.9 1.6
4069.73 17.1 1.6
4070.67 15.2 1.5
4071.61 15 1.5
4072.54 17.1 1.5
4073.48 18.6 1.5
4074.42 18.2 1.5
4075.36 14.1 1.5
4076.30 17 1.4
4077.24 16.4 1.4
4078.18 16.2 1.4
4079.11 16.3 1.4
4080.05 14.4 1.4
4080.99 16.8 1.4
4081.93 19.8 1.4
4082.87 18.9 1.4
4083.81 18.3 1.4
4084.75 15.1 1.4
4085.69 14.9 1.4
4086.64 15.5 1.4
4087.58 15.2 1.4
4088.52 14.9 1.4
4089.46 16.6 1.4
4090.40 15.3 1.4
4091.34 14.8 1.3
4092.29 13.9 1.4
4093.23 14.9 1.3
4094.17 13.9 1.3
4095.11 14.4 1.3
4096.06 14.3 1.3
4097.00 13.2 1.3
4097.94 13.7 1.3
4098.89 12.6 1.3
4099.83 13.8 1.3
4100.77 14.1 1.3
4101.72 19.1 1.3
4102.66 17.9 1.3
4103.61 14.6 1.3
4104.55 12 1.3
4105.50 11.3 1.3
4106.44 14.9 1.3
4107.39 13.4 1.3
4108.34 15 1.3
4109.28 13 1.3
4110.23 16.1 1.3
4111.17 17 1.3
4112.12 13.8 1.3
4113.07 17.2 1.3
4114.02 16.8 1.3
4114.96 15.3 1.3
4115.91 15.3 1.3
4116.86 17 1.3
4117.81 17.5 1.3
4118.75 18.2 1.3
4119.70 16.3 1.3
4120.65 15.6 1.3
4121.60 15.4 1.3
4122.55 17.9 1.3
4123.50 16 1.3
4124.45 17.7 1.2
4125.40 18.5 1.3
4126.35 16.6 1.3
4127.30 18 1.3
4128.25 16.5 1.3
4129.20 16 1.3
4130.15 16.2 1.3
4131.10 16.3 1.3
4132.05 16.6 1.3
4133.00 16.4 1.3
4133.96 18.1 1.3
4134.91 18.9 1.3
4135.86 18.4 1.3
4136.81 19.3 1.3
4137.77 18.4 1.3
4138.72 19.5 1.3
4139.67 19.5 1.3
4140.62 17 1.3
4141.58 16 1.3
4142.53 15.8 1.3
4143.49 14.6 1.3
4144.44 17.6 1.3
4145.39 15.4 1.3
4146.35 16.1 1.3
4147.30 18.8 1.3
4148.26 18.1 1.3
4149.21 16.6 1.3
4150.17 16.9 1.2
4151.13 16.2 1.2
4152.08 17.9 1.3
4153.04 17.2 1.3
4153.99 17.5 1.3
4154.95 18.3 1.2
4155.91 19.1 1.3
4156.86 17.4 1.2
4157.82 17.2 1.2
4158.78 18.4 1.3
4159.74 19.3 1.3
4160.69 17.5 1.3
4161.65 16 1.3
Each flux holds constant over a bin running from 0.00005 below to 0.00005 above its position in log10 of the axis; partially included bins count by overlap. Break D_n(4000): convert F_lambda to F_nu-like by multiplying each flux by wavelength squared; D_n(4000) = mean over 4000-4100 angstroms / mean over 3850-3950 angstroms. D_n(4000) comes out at 1.27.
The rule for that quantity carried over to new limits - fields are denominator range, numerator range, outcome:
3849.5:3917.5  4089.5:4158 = 1.24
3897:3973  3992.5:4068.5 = 1.30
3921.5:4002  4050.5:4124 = 1.19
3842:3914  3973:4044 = 1.23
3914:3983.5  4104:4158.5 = 1.30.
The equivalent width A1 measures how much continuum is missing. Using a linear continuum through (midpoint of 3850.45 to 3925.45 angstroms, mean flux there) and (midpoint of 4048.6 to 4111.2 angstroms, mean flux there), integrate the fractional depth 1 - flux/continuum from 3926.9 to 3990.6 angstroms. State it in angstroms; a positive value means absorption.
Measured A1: 5.6 angstroms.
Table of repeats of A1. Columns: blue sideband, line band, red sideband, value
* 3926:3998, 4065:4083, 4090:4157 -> -1.4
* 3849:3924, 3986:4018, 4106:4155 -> -3.6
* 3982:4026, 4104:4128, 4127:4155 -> 2.0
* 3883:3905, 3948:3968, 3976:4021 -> 1.5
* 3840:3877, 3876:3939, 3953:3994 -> 2.5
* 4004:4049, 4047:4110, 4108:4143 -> 2.9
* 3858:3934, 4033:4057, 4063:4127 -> -4.4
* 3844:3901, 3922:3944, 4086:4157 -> 2.0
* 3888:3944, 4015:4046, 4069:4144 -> -4.6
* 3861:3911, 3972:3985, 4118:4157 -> 1.4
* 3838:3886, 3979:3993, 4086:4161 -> -1.3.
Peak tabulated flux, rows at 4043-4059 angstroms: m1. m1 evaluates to 20.8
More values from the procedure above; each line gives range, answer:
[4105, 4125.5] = 18.5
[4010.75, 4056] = 21.4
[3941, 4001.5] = 19.4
